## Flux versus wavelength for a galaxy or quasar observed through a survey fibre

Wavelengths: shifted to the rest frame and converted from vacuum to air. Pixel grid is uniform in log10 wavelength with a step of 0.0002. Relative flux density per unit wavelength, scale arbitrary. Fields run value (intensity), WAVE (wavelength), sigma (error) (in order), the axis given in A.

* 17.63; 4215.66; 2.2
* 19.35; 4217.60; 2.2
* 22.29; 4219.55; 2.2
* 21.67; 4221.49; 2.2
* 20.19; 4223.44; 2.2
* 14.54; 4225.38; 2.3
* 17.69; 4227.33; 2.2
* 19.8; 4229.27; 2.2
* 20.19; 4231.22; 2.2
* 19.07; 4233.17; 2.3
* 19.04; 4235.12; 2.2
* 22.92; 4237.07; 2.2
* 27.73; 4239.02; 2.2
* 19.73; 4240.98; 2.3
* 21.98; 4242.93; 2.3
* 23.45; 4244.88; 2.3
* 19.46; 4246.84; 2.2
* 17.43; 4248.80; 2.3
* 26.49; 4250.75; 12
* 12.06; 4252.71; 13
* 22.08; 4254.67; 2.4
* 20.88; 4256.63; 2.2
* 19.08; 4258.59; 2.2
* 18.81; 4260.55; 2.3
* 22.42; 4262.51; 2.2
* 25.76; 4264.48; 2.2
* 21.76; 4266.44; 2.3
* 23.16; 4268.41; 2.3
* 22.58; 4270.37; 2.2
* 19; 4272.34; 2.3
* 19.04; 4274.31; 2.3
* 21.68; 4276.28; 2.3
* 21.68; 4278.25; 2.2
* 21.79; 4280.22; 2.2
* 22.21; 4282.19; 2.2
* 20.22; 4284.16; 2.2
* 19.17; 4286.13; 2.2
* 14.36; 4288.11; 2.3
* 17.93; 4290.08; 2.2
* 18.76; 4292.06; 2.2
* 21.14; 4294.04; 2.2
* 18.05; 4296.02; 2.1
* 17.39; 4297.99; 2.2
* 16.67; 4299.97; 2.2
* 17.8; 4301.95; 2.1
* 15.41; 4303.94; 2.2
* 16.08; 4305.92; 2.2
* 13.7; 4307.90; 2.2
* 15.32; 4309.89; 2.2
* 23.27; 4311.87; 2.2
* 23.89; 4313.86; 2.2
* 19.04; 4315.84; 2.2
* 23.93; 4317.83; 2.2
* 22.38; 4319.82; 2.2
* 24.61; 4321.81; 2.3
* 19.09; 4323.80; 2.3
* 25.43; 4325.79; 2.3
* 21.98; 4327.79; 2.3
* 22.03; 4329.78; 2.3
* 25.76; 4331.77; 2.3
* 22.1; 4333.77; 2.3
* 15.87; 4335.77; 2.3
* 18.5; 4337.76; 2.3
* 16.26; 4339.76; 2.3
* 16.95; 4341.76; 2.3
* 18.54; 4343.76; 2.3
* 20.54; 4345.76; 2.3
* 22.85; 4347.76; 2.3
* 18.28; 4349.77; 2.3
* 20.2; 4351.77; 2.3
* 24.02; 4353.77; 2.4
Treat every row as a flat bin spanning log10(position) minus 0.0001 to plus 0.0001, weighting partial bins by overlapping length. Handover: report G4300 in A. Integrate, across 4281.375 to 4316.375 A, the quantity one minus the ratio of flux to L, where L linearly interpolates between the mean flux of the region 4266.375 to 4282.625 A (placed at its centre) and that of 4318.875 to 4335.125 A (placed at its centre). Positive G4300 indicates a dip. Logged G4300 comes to 5.9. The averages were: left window 21.4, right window 22.8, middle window 18.3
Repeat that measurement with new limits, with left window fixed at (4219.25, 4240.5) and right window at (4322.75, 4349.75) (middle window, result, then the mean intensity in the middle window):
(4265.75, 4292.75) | 0.20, 20.2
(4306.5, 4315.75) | 0.67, 18.9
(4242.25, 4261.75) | 0.21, 20.2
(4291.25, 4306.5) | 2.01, 17.7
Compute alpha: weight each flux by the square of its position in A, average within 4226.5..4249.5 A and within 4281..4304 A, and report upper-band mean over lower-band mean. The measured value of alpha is 0.91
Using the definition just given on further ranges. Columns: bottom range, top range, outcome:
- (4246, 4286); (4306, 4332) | 1.05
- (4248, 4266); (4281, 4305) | 0.90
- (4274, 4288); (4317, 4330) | 1.13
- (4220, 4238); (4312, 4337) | 1.19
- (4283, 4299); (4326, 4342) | 1.13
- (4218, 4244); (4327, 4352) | 1.02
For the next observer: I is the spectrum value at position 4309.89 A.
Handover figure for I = 15.32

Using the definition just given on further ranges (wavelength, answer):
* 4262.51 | 22.42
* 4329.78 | 22.03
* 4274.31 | 19.04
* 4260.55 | 18.81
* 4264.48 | 25.76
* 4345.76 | 20.54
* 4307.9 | 13.7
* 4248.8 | 17.43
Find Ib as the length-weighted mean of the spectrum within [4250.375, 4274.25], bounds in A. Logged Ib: 21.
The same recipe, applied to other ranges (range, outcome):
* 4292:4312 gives 17.3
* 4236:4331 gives 20.4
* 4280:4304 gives 18.5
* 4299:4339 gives 20.1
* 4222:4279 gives 20.7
